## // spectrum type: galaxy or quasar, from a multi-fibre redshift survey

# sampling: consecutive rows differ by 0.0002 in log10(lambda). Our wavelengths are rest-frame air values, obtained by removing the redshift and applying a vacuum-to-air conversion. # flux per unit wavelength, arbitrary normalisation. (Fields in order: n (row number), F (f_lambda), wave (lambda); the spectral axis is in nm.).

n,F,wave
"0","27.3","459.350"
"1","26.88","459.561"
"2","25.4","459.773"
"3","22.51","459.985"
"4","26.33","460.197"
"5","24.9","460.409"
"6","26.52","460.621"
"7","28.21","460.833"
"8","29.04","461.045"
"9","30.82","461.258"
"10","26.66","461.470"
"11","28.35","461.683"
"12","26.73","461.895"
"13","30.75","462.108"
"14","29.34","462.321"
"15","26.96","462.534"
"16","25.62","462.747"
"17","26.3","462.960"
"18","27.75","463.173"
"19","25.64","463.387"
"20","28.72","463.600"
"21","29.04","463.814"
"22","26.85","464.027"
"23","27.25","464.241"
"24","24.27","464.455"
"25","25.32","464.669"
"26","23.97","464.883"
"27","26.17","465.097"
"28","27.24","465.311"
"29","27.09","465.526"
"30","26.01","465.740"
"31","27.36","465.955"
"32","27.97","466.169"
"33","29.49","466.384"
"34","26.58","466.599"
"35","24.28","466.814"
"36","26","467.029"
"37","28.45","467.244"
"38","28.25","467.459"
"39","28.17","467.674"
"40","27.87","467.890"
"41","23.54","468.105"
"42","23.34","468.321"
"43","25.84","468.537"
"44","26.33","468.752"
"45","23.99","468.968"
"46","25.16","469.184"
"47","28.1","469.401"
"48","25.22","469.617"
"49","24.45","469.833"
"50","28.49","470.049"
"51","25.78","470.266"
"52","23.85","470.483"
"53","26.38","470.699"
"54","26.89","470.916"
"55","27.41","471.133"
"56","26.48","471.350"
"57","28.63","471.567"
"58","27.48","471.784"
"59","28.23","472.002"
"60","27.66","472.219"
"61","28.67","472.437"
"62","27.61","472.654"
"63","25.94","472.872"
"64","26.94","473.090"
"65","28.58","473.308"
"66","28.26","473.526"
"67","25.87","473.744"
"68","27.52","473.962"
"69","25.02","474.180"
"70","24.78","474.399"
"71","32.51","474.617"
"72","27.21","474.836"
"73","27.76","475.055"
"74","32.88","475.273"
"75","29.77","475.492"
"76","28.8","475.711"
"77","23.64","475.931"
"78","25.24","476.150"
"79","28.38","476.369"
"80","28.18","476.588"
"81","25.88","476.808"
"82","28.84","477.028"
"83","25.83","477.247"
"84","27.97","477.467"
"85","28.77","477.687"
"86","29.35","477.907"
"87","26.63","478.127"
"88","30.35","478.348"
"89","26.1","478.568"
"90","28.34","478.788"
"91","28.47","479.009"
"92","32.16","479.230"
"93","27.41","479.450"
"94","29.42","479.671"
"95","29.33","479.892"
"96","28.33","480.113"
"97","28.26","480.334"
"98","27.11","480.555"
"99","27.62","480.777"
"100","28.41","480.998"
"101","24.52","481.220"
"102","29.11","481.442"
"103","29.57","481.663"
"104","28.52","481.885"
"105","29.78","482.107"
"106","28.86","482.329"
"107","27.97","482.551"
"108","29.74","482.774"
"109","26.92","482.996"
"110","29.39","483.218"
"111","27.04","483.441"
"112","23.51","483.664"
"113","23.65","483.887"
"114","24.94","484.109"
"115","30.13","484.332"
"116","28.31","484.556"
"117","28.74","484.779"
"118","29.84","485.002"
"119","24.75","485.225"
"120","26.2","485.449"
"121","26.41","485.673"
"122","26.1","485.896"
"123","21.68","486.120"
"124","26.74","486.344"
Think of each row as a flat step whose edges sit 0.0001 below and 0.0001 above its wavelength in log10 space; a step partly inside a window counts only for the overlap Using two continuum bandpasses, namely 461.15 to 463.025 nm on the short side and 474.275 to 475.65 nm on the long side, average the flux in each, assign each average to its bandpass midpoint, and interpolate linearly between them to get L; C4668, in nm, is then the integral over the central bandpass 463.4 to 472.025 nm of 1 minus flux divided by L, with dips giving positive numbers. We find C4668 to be 0.59 nm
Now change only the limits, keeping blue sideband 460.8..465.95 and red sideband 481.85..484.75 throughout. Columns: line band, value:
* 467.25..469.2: 0.095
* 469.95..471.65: 0.042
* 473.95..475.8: -0.072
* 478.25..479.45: -0.061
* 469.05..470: 0.052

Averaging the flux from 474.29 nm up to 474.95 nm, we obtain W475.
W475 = 28.2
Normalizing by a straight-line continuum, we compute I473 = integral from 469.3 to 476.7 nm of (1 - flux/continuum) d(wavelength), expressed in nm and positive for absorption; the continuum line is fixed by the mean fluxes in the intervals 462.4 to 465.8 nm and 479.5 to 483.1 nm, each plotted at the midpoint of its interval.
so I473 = 0.04 nm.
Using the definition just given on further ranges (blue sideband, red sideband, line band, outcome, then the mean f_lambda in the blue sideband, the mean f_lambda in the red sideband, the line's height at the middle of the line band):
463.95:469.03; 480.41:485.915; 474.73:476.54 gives -0.07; 26.3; 27.5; 27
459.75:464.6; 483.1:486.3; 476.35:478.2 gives -0.07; 27.1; 26.5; 26.7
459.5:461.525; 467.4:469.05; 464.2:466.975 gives -0.02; 26.7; 25.9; 26.2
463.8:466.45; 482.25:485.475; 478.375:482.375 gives -0.18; 26.7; 27.3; 27.2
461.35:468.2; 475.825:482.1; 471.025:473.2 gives 0.00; 27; 28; 27.5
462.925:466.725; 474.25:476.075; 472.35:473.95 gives 0.03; 26.8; 28.3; 28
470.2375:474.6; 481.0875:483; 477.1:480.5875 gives -0.06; 27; 28.4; 28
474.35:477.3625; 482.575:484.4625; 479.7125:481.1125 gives -0.05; 27.9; 27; 27.3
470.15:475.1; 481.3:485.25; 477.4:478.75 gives -0.03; 27.2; 27.9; 27.5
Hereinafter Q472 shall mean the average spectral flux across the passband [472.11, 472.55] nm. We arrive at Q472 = 28.2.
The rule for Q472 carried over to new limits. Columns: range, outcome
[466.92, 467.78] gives 27.7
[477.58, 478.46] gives 28.8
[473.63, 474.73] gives 27.2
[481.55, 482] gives 29.1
